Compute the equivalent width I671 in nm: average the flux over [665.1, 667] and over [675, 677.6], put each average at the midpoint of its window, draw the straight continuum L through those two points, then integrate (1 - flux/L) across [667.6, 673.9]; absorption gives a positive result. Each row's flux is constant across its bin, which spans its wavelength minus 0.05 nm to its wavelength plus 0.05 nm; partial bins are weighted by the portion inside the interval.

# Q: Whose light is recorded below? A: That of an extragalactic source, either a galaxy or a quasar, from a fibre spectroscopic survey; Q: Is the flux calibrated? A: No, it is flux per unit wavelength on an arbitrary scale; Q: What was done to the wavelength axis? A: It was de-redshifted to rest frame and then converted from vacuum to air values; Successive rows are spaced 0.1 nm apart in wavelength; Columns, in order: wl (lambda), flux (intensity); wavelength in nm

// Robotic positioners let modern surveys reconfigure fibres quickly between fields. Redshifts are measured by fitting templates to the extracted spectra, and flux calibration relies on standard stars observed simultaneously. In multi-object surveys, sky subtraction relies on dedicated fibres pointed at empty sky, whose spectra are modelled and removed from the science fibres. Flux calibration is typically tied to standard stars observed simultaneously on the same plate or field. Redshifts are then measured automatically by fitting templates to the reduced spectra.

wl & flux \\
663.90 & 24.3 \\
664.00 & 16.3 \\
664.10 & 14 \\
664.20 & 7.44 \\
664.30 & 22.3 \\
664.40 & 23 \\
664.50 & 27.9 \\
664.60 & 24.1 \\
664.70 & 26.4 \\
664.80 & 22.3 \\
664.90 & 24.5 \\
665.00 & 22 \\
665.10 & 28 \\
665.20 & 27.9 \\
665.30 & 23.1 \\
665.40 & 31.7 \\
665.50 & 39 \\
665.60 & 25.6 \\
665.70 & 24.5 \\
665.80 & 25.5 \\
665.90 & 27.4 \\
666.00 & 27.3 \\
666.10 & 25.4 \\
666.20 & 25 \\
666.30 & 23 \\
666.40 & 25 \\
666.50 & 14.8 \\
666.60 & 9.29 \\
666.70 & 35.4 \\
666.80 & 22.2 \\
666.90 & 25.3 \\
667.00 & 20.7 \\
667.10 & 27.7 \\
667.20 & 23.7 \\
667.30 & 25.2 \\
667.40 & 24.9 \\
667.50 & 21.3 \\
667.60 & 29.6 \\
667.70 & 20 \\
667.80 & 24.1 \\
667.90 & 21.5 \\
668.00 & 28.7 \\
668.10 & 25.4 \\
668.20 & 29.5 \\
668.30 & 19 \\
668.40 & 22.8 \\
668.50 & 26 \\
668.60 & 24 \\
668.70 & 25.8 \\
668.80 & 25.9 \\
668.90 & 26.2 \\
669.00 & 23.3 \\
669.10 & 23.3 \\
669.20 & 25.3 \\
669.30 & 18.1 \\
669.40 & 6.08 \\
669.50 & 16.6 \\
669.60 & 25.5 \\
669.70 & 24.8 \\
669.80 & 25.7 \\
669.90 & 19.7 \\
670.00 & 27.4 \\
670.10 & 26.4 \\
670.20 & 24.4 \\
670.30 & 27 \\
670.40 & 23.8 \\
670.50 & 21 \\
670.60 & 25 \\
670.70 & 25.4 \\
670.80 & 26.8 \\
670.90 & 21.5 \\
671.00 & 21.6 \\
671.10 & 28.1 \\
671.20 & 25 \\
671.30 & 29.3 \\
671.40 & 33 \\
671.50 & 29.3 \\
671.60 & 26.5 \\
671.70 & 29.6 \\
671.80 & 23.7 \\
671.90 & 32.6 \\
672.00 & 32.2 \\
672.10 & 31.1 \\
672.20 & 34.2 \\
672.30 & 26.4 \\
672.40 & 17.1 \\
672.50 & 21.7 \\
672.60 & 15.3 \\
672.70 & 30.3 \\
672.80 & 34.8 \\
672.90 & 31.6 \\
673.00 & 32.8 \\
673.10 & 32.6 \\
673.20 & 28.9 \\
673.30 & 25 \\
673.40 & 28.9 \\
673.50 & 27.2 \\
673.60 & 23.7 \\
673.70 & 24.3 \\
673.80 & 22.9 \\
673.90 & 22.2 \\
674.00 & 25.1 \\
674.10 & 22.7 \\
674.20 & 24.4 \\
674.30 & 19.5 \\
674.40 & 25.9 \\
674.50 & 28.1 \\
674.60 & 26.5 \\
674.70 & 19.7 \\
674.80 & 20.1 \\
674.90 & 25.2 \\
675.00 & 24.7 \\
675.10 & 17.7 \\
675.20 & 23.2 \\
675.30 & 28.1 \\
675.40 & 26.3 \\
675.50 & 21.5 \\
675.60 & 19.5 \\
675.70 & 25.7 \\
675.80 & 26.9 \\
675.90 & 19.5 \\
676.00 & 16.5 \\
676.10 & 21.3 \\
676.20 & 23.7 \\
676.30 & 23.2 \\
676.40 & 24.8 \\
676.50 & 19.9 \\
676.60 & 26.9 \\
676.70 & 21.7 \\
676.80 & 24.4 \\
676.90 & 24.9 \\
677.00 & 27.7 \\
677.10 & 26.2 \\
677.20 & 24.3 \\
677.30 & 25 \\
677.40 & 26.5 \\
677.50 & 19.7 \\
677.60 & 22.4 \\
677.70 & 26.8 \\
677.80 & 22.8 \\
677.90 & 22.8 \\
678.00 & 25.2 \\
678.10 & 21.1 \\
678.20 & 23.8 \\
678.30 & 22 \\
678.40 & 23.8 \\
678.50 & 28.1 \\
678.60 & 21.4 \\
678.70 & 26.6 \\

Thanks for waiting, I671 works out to -0.25 nm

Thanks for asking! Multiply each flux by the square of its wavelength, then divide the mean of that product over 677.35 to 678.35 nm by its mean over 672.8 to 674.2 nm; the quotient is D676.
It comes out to 0.88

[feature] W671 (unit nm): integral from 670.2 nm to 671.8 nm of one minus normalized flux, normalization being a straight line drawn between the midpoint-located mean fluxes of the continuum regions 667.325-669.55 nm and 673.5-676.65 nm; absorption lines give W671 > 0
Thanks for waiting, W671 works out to -0.20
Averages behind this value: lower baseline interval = 23.1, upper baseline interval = 23.3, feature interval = 26.1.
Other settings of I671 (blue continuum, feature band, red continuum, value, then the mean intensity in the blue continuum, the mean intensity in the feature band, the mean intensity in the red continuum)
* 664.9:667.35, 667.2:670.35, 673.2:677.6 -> 0.14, 25.2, 23.7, 23.8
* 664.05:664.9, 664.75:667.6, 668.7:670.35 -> -0.43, 21.1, 25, 22.9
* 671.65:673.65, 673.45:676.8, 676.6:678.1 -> 0.35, 28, 23.3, 24.3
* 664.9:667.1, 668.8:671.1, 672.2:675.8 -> 0.18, 25.2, 23.1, 25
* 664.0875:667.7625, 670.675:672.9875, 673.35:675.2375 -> -0.33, 24.2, 27.4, 23.8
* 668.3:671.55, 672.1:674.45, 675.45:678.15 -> -0.23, 24.1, 26.1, 23.4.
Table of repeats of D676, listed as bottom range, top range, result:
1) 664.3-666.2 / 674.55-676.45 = 0.90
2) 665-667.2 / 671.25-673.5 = 1.15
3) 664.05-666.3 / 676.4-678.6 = 1.01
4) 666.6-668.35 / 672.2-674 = 1.10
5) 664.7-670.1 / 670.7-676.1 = 1.07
